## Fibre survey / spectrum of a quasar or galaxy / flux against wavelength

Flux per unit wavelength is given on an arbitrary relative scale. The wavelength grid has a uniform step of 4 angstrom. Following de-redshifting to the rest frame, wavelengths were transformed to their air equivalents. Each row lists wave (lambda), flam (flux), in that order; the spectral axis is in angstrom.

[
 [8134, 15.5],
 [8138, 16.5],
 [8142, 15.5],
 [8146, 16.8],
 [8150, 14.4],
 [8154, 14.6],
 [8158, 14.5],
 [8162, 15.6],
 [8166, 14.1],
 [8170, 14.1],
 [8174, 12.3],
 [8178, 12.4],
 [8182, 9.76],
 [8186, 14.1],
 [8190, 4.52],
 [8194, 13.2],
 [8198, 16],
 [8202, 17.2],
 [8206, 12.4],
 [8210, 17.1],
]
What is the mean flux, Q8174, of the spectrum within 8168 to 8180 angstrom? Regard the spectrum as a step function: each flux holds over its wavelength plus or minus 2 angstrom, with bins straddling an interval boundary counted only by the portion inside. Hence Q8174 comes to 12.9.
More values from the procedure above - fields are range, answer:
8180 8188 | 11.9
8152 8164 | 14.9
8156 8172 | 14.6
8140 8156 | 15.3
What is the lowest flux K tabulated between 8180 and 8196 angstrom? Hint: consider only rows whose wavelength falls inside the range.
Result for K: 4.52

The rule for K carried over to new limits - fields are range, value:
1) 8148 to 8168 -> 14.1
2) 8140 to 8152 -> 14.4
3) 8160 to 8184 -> 9.76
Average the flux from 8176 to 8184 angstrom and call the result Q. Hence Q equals 11.1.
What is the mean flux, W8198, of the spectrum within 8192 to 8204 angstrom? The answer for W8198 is 15.5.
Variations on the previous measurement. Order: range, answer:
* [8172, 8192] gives 10.6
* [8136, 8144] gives 16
